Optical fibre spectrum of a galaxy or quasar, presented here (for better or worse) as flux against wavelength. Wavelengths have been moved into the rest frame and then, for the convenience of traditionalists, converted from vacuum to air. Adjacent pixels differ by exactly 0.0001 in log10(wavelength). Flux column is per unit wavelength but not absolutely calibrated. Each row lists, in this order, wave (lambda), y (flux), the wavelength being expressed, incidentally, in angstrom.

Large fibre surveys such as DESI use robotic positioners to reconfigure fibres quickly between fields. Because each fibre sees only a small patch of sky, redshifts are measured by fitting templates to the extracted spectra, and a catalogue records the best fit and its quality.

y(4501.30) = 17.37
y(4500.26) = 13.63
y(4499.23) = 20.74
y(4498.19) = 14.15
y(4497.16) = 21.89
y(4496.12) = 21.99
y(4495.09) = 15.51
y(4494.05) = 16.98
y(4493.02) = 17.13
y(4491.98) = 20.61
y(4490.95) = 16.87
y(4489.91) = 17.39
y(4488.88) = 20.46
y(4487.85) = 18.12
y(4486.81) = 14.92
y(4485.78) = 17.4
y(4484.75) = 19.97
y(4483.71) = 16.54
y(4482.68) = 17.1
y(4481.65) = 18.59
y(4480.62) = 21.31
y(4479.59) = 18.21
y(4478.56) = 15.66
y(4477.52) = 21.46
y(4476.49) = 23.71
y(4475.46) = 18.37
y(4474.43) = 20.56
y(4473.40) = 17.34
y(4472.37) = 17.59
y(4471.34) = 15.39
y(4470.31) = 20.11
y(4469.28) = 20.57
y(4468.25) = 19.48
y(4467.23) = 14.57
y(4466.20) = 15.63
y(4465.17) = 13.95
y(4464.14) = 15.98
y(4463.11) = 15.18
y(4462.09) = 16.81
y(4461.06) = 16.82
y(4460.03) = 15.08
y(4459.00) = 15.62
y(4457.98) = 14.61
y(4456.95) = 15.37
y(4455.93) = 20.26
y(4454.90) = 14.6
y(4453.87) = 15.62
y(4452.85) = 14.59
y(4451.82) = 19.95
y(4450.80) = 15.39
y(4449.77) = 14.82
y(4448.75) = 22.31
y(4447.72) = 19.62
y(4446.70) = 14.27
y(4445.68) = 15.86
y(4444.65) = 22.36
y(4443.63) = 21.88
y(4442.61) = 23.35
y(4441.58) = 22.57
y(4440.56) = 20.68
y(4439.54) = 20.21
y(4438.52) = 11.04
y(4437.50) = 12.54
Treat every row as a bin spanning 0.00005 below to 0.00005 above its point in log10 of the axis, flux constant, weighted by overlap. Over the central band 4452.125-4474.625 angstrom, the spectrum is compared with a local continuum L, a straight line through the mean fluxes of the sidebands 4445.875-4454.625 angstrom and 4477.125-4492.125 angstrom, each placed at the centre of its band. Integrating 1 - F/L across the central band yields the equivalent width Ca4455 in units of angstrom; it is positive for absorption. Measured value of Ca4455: 1.1 angstrom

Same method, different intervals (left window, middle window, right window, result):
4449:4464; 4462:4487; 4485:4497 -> -1.06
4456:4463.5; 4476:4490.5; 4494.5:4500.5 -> -1.08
